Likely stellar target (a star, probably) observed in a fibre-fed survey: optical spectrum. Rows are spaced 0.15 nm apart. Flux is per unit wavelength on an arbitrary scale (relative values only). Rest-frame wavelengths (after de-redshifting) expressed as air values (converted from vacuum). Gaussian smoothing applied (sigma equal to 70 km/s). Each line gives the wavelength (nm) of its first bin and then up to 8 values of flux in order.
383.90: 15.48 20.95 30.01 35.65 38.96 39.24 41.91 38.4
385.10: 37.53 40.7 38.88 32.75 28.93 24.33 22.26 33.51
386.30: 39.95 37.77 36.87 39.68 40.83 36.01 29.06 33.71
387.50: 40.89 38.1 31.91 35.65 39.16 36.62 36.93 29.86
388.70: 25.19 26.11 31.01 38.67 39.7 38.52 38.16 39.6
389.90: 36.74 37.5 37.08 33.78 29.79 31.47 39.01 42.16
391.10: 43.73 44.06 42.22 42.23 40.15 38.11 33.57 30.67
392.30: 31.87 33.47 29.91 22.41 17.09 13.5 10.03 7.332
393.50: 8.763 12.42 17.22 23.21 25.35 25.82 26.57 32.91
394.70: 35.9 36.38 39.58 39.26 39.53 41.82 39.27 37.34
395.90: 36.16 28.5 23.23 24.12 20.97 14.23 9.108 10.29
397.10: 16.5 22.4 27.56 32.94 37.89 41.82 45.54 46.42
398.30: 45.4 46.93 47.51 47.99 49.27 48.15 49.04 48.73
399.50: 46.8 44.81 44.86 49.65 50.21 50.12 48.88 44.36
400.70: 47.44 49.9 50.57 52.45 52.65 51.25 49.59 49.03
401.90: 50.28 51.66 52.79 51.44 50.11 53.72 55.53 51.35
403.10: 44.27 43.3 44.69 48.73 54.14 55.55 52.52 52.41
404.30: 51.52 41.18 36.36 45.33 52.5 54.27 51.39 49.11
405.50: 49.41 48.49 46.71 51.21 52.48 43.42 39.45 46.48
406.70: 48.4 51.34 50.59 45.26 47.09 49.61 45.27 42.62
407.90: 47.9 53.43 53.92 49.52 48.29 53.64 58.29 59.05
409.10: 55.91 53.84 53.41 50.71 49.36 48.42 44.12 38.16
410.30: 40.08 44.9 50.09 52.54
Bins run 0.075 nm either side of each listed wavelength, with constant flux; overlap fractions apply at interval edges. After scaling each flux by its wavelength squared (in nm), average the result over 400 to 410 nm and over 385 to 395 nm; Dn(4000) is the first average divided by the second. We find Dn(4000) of 1.7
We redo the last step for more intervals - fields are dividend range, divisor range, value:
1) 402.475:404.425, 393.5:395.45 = 1.80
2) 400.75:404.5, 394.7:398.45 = 1.63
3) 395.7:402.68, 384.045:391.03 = 1.25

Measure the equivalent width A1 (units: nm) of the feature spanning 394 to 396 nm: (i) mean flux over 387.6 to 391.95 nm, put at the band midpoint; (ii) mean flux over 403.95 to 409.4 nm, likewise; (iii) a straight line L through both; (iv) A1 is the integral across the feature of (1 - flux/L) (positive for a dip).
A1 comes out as 0.29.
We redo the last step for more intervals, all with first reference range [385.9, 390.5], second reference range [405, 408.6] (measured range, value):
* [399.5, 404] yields -0.48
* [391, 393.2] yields 0.32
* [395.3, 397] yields 0.58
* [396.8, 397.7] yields 0.42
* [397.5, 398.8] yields -0.04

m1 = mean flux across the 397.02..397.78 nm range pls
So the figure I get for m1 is 27.4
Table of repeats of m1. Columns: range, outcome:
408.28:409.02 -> 53.8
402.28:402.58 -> 50.8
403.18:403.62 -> 45.6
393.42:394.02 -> 15.3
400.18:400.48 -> 49.4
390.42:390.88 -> 33.5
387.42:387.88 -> 36.9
